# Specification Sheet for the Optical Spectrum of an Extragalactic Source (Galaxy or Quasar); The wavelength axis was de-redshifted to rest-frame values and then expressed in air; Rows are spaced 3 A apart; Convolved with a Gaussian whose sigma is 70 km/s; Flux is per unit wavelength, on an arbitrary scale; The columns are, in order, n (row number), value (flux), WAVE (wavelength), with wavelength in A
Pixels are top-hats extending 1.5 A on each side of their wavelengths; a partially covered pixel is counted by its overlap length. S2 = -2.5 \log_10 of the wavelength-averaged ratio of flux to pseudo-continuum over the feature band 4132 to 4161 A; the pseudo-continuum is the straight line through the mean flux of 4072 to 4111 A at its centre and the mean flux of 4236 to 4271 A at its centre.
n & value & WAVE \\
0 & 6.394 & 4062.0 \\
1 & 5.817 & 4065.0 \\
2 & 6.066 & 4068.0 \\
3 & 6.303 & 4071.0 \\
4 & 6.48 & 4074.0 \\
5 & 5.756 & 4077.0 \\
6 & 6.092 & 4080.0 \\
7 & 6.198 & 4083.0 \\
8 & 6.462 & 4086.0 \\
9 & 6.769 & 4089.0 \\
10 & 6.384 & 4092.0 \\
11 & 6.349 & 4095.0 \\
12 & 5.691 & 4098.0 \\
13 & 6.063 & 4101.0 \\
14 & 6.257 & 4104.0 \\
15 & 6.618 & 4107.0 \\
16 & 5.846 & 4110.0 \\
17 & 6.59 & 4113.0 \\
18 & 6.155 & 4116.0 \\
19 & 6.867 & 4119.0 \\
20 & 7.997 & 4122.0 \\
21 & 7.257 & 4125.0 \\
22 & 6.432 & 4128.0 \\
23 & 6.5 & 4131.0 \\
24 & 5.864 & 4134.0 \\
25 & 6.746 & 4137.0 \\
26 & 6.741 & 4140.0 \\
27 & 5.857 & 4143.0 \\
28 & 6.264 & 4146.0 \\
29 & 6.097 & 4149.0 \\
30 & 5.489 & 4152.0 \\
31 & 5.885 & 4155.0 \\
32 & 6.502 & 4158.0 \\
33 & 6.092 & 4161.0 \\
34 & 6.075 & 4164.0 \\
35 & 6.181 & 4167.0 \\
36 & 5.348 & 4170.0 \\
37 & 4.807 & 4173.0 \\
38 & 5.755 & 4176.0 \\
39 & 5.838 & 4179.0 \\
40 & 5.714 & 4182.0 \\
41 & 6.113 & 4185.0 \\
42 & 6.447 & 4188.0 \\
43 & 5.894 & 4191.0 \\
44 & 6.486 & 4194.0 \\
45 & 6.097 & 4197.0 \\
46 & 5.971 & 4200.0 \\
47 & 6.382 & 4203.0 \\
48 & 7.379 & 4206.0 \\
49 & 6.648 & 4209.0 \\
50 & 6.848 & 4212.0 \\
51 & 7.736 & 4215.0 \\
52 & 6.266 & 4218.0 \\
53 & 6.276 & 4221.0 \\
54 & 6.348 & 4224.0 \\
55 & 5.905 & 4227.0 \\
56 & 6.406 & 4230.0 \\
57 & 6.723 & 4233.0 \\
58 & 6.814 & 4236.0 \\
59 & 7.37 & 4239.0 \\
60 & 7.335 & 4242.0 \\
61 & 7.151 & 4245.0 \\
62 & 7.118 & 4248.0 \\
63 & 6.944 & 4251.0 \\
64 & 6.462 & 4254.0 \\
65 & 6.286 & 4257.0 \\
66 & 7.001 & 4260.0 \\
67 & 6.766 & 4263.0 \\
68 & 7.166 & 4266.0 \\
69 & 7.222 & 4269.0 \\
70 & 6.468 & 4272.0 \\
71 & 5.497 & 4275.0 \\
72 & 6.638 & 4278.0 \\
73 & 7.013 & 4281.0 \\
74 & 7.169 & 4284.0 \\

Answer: 0.05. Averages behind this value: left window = 6.23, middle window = 6.16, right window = 6.97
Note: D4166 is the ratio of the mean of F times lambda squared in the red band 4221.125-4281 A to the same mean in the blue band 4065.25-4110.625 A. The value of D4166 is 1.17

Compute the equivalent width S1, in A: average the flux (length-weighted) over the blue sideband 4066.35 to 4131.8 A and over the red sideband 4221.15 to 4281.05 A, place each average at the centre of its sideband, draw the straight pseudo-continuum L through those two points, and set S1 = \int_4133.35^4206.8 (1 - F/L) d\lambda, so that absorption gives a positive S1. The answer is 5.4 A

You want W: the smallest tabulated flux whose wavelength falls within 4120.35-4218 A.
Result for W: 4.807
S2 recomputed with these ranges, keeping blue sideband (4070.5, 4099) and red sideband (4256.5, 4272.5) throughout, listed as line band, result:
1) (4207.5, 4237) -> 0.02 mag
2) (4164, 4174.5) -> 0.18 mag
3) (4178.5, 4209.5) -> 0.06 mag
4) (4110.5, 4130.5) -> -0.07 mag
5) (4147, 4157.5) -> 0.10 mag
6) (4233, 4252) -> -0.05 mag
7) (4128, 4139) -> 0.00 mag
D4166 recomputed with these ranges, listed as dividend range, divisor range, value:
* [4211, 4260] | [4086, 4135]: 1.11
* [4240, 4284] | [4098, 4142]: 1.12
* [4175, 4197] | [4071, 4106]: 1.02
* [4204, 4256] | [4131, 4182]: 1.18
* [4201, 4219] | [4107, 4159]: 1.11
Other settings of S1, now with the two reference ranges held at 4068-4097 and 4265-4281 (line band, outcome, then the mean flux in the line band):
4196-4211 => -0.1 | 6.52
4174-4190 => 1.3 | 5.93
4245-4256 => -0.5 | 6.86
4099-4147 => -1.1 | 6.5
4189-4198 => 0.4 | 6.18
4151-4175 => 2.3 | 5.8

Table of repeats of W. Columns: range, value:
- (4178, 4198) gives 5.714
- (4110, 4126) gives 5.846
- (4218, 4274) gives 5.905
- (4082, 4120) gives 5.691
